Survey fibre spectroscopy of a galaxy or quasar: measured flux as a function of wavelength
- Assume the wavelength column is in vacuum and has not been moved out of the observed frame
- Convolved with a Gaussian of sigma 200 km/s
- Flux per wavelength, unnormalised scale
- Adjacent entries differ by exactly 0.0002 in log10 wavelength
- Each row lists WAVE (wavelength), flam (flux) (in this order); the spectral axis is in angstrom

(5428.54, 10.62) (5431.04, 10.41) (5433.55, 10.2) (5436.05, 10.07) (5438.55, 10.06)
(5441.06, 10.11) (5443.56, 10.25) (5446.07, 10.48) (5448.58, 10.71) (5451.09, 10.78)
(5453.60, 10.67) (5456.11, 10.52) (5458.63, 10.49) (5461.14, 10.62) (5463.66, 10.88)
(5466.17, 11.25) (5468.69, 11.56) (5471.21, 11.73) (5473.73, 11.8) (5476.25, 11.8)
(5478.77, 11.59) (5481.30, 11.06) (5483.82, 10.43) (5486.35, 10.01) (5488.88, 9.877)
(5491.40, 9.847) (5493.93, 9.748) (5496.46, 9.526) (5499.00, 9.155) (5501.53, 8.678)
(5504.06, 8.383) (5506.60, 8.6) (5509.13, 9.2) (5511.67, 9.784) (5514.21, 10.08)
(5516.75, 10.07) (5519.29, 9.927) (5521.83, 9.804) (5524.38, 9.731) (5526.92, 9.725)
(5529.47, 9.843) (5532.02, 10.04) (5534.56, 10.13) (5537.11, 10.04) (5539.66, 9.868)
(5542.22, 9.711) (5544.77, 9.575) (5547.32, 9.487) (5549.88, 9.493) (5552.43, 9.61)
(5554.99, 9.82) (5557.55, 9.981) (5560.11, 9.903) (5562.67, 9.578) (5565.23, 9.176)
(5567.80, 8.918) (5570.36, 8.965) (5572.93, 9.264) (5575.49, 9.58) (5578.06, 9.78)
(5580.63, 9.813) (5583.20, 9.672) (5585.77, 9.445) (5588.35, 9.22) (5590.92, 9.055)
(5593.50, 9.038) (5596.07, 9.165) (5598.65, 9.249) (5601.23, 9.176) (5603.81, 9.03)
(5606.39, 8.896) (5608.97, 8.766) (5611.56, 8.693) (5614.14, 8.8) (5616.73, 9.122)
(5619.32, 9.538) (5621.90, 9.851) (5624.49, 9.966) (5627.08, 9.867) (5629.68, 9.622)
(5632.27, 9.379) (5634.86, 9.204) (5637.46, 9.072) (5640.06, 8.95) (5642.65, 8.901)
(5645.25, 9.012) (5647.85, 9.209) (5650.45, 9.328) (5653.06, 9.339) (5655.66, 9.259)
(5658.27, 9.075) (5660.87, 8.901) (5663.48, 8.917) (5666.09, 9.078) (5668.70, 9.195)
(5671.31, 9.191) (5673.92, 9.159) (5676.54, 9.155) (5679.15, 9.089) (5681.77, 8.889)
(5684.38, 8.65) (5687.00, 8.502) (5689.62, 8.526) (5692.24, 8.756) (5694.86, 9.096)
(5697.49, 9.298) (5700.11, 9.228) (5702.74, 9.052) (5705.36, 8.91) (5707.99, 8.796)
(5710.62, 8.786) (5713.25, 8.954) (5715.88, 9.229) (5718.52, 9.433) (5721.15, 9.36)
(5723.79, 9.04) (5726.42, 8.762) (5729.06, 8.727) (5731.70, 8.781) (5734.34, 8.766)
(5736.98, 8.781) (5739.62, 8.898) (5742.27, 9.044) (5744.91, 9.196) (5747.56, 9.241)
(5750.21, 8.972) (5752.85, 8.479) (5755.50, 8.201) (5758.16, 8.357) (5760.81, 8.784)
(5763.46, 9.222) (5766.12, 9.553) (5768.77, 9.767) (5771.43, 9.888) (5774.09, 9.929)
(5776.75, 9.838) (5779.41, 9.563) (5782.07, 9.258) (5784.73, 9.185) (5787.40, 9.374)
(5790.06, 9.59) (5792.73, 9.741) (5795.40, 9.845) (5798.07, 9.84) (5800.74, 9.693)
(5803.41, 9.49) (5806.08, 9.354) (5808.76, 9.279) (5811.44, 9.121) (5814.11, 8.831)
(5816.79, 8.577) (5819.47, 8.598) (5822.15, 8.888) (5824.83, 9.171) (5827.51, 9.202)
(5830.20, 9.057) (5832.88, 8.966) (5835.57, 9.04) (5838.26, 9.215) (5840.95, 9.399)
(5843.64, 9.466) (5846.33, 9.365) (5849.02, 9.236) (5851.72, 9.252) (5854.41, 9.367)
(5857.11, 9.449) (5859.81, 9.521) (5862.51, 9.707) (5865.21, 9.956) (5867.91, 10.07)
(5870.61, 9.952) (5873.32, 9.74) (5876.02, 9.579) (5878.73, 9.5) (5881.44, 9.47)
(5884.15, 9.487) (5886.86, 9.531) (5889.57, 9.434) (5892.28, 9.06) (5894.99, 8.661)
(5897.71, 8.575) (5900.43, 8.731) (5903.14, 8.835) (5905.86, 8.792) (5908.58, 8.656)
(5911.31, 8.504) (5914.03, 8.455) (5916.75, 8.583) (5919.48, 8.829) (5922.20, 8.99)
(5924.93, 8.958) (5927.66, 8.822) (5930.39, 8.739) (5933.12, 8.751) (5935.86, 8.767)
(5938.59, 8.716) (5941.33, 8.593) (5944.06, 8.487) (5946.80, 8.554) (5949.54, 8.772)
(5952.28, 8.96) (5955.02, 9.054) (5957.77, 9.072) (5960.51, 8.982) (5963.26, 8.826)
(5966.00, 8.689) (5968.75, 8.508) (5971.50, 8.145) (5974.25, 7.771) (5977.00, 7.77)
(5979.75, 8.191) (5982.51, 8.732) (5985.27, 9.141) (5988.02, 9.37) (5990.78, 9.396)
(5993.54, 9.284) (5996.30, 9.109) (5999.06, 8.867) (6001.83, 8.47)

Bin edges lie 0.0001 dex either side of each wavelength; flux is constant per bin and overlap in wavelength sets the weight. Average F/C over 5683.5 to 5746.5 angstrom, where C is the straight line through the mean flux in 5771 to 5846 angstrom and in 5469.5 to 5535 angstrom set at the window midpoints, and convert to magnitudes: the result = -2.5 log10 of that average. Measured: 0.070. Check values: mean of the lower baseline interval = 10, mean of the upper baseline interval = 9.33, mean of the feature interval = 8.94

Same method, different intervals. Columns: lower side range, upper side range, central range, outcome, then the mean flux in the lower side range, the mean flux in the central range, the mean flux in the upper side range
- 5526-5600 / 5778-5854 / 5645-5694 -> 0.05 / 9.55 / 9.01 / 9.27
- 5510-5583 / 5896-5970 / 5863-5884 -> -0.10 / 9.7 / 9.73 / 8.75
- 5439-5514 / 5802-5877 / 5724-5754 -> 0.08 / 10.3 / 8.89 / 9.32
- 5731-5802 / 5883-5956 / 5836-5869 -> -0.06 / 9.26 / 9.48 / 8.82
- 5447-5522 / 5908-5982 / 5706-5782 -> 0.03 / 10.3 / 9.09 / 8.63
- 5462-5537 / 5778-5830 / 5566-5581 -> 0.07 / 10.1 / 9.35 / 9.29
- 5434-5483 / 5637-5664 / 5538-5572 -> 0.05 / 10.9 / 9.55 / 9.09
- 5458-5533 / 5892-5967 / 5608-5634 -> 0.04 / 10.2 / 9.37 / 8.76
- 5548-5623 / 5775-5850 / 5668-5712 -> 0.04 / 9.33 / 8.95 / 9.3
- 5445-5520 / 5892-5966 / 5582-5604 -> 0.08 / 10.3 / 9.23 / 8.76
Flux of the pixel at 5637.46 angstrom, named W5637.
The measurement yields 9.072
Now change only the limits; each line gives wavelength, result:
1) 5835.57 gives 9.04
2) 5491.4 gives 9.847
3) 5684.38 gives 8.65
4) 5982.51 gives 8.732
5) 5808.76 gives 9.279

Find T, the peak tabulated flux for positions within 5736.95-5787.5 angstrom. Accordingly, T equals 9.929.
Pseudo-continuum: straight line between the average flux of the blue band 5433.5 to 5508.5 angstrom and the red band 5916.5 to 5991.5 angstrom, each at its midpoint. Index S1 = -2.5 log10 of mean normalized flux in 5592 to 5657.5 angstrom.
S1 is 0.07 mag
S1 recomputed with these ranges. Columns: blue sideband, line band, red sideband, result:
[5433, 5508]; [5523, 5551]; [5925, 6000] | 0.04 mag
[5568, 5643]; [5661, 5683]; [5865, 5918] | 0.02 mag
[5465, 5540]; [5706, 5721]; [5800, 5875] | 0.06 mag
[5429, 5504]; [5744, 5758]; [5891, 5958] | 0.08 mag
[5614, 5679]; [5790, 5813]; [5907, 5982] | -0.07 mag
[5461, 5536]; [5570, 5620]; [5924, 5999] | 0.07 mag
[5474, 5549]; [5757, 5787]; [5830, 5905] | 0.01 mag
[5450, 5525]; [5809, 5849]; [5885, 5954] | 0.00 mag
